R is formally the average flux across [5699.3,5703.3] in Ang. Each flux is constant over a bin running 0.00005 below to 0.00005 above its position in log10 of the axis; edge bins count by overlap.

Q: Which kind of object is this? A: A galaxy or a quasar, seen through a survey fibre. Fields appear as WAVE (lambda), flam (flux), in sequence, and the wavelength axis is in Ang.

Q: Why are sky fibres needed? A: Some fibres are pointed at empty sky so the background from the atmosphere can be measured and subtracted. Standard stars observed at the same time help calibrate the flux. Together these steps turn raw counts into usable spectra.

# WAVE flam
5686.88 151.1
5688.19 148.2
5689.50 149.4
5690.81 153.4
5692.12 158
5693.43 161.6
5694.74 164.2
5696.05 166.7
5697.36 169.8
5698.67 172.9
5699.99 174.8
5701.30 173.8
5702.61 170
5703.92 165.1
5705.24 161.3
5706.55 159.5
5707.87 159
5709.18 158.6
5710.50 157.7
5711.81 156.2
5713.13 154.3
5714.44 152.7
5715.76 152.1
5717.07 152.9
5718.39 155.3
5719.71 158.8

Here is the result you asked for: 173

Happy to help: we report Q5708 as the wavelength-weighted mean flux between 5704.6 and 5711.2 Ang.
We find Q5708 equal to 159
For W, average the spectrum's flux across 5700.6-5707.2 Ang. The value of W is 166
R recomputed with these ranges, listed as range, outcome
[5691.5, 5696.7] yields 163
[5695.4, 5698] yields 168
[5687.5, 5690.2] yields 149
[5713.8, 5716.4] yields 152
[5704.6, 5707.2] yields 161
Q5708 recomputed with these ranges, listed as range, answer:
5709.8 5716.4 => 155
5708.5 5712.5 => 157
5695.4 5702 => 172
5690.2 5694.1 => 158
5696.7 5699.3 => 172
